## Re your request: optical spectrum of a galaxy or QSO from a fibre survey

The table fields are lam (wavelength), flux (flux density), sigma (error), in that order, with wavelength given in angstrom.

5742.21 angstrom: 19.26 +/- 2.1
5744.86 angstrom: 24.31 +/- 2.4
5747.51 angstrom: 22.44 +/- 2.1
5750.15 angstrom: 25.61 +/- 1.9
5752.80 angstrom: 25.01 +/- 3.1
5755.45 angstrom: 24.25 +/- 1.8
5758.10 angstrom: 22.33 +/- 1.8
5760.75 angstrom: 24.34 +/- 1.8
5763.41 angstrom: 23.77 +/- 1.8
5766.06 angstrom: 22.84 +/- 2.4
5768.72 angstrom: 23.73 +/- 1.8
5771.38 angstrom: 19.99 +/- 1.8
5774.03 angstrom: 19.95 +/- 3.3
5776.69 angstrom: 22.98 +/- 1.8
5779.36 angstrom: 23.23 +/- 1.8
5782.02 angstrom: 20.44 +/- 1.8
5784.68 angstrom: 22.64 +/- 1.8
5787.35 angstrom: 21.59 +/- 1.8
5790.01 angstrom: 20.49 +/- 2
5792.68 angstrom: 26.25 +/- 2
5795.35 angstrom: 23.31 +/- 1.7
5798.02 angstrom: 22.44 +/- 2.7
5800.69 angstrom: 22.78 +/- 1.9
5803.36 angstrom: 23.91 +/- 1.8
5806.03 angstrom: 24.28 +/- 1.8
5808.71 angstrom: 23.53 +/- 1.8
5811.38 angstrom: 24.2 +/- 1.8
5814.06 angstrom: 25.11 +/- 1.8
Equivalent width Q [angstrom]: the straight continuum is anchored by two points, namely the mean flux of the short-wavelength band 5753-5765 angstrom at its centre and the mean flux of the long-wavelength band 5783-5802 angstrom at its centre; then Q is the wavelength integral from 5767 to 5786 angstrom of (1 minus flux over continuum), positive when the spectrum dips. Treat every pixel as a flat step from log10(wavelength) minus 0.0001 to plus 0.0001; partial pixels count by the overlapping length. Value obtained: 1.1 angstrom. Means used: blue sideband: 23.8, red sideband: 22.7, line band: 21.9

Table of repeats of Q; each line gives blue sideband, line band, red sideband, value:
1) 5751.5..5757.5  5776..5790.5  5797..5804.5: 1.0 angstrom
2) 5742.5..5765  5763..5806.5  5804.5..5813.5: 2.5 angstrom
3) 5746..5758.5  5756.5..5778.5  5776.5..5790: 0.5 angstrom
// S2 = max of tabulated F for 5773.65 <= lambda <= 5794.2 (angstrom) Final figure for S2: 26.25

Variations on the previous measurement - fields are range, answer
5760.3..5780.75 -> 24.34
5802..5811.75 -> 24.28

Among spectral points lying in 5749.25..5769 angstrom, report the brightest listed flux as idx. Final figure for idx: 25.61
